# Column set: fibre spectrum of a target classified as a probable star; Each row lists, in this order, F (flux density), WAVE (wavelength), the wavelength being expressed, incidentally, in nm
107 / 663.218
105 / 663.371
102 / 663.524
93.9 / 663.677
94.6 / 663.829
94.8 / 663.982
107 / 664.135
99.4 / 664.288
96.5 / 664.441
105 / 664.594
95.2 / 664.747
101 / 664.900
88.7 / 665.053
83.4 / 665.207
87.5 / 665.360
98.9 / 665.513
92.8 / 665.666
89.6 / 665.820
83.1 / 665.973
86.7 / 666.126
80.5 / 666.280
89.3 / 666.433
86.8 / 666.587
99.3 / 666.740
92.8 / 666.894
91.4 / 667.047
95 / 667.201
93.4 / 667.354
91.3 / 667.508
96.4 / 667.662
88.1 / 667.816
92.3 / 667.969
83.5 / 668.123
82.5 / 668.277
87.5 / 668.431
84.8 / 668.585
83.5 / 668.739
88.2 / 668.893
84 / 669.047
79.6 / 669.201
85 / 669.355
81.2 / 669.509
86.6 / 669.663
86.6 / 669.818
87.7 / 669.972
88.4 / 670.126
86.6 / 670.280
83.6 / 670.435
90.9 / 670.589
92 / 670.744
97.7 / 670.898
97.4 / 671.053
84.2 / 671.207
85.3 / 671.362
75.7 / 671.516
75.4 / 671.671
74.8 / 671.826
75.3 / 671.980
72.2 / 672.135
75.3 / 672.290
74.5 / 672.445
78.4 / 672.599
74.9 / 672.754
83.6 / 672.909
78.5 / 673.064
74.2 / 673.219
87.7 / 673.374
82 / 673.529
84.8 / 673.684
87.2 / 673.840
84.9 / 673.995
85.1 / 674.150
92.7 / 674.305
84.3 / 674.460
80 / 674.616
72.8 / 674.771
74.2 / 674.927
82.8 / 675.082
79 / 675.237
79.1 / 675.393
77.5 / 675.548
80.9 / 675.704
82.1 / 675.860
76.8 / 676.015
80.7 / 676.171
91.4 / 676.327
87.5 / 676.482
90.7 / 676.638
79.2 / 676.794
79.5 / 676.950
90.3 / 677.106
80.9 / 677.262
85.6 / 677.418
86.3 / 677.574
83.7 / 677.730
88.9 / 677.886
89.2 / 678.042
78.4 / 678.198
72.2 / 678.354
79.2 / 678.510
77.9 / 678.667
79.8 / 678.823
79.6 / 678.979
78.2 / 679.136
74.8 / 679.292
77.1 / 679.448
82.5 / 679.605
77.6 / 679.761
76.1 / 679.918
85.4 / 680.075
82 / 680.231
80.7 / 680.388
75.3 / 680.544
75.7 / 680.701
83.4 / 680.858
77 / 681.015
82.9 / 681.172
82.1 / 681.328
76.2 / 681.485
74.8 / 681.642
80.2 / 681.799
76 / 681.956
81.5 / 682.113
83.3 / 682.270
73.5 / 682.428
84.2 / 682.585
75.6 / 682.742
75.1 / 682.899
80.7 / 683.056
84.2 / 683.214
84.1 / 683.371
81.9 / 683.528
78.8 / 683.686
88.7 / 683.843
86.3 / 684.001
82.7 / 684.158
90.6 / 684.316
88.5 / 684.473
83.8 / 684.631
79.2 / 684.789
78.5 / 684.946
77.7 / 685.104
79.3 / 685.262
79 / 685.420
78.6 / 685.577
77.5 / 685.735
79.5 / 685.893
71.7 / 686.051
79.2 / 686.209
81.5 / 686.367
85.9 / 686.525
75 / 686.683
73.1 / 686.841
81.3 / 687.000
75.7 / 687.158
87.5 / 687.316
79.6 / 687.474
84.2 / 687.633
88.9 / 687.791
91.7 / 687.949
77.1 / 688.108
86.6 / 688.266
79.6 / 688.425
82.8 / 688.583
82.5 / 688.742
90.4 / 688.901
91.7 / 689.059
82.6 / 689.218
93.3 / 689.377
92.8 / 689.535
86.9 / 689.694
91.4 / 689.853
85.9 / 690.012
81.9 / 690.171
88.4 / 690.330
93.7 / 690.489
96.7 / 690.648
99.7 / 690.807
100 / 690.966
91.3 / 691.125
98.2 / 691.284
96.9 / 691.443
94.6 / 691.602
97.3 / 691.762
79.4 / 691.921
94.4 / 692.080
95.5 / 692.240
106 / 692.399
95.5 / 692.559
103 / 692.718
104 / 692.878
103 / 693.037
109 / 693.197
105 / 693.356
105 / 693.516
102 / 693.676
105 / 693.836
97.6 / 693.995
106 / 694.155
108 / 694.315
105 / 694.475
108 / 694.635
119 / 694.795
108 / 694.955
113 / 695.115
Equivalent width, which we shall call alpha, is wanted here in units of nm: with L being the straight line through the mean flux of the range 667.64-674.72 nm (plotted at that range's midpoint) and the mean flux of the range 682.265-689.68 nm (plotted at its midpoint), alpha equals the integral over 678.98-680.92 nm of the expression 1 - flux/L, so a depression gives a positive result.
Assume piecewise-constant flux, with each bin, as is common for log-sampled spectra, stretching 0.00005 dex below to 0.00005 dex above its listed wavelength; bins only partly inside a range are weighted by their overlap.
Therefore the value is 0.09 nm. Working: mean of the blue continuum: 83.9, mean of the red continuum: 82.3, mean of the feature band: 79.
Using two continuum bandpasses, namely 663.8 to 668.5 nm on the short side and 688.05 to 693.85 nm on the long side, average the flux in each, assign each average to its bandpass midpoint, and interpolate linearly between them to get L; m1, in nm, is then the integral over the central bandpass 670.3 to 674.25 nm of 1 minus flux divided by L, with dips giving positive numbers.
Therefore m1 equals 0.43 nm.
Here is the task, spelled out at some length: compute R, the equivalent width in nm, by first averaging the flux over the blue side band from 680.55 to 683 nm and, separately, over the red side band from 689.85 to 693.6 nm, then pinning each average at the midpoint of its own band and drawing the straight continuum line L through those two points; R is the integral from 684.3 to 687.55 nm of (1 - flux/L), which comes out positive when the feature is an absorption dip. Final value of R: 0.23 nm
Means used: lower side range 78.7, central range 79.9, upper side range 96.6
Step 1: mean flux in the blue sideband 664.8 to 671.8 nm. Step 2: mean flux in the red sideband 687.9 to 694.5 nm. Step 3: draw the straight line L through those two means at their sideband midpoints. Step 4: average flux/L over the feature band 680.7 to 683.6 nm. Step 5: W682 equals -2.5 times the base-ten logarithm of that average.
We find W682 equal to 0.16 mag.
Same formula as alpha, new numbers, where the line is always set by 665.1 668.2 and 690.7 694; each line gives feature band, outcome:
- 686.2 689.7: 0.49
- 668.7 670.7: 0.12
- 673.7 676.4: 0.32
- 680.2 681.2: 0.17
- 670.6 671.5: 0.01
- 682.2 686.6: 0.70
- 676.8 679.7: 0.40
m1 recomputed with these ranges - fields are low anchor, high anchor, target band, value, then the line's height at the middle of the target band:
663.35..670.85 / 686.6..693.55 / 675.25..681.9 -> 0.72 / 90.7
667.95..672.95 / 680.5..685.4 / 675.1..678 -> -0.04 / 82.1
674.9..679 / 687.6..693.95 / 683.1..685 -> 0.09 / 87.9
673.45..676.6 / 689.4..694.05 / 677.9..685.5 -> 0.67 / 88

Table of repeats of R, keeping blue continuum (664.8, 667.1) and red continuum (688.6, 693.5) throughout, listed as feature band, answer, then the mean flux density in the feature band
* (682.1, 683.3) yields 0.17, 79.7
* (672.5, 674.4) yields 0.18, 82.8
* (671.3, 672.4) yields 0.18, 76.1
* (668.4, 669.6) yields 0.09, 84.2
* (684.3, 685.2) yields 0.10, 82.5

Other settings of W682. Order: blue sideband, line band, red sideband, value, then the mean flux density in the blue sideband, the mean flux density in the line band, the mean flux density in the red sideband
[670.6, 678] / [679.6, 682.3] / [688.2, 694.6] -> 0.10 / 82.4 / 79.5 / 95.3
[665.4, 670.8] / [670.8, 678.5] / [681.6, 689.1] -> 0.05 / 88.3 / 82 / 81.4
